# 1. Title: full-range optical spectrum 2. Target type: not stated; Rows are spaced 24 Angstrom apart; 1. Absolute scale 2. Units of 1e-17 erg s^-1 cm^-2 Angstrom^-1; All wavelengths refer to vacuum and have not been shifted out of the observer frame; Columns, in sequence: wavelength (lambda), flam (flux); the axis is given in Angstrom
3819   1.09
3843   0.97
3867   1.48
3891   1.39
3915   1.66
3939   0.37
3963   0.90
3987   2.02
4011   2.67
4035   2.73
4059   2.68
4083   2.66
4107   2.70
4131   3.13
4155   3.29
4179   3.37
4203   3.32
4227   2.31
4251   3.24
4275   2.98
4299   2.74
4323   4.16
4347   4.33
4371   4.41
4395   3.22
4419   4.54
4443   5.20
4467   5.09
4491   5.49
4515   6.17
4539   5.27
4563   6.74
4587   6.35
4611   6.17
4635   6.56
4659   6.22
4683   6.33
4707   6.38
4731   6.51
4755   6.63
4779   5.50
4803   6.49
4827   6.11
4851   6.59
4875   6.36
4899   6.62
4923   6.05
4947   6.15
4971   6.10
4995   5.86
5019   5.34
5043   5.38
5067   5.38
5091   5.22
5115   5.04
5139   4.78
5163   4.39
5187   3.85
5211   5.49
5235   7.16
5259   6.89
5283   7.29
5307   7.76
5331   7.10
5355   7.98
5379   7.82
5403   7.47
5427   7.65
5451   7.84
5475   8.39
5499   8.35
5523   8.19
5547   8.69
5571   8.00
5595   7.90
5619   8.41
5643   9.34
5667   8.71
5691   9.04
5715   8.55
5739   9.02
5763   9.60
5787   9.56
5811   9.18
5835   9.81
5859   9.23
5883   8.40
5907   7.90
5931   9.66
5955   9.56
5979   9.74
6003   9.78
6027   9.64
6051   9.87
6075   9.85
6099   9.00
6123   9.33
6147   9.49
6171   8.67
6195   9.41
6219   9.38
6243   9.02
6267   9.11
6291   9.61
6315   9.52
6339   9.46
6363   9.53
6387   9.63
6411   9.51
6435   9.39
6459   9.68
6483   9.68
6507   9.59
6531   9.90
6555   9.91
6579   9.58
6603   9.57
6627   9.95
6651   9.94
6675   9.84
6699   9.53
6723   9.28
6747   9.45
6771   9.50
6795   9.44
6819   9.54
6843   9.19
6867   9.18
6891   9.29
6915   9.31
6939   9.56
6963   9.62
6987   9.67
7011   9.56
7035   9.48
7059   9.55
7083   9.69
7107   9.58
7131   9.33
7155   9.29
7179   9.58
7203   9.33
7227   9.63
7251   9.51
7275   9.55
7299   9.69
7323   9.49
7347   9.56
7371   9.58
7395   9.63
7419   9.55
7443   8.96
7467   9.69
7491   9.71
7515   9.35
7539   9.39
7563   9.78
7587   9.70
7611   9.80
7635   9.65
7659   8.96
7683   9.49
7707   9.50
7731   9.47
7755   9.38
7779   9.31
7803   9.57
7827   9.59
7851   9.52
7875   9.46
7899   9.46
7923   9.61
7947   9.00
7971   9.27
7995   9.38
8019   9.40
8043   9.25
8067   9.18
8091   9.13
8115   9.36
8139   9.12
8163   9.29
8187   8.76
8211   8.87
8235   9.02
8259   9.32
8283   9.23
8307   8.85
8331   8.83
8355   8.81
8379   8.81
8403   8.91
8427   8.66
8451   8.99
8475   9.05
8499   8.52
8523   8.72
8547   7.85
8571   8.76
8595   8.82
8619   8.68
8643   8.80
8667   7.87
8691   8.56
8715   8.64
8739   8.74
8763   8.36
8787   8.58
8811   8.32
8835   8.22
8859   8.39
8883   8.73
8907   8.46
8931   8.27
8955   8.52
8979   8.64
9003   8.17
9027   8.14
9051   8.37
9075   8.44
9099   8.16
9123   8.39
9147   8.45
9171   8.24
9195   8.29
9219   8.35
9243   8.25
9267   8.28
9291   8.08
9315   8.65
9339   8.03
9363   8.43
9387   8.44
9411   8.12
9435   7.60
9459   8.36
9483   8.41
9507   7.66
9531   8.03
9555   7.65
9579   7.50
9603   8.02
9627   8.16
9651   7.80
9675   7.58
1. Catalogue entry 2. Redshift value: 0.00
